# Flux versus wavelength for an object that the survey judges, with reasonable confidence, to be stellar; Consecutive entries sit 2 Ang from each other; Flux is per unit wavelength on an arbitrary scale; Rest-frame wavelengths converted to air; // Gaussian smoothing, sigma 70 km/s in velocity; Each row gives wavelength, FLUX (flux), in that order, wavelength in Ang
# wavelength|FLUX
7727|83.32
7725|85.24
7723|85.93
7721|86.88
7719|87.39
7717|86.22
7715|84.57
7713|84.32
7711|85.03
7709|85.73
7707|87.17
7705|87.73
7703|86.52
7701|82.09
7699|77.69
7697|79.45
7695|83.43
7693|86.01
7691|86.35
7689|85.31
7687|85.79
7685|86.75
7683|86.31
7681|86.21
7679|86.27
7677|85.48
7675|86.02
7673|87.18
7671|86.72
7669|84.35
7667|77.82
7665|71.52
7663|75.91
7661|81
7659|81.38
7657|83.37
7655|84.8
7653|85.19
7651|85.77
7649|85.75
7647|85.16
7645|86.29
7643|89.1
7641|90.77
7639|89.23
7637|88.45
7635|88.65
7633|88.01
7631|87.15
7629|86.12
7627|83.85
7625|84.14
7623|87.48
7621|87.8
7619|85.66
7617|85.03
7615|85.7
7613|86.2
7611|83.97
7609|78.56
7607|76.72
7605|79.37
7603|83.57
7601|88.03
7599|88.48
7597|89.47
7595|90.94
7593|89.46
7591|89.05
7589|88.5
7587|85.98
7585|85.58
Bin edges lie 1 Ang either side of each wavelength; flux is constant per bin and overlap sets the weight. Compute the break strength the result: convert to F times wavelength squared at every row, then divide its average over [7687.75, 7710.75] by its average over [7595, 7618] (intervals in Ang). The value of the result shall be 1.02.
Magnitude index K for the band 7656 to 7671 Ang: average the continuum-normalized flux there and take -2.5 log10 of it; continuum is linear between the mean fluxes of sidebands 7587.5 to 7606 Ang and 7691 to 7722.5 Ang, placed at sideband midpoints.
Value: 0.08 mag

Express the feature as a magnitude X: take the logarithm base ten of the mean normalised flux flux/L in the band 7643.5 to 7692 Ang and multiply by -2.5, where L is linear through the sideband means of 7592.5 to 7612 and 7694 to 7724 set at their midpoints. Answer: 0.01 mag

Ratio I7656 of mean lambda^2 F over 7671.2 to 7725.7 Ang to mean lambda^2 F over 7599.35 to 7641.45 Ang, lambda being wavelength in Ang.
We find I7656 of 1.02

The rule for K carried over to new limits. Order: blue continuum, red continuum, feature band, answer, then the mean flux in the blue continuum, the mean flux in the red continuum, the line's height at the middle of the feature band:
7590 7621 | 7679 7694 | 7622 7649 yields -0.02 mag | 85.4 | 86.1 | 85.7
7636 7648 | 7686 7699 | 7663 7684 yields 0.03 mag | 88.2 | 83.9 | 85.5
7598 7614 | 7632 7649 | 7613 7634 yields -0.01 mag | 83.1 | 88.1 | 85.6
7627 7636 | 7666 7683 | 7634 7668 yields 0.03 mag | 87.1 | 85.1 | 86.2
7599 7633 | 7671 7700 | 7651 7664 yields 0.03 mag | 84.6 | 84.9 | 84.8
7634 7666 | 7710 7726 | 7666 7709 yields 0.00 mag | 84.5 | 85.7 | 85.2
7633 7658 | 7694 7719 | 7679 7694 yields -0.01 mag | 86.9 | 84.3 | 85.2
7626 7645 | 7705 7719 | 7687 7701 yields 0.04 mag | 87.8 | 85.8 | 86.3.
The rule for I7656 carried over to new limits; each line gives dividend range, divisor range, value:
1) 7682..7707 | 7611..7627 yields 1.01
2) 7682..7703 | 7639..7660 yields 0.99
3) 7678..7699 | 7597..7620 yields 1.03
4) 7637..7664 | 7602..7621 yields 1.03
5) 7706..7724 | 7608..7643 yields 1.02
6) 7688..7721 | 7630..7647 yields 0.98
